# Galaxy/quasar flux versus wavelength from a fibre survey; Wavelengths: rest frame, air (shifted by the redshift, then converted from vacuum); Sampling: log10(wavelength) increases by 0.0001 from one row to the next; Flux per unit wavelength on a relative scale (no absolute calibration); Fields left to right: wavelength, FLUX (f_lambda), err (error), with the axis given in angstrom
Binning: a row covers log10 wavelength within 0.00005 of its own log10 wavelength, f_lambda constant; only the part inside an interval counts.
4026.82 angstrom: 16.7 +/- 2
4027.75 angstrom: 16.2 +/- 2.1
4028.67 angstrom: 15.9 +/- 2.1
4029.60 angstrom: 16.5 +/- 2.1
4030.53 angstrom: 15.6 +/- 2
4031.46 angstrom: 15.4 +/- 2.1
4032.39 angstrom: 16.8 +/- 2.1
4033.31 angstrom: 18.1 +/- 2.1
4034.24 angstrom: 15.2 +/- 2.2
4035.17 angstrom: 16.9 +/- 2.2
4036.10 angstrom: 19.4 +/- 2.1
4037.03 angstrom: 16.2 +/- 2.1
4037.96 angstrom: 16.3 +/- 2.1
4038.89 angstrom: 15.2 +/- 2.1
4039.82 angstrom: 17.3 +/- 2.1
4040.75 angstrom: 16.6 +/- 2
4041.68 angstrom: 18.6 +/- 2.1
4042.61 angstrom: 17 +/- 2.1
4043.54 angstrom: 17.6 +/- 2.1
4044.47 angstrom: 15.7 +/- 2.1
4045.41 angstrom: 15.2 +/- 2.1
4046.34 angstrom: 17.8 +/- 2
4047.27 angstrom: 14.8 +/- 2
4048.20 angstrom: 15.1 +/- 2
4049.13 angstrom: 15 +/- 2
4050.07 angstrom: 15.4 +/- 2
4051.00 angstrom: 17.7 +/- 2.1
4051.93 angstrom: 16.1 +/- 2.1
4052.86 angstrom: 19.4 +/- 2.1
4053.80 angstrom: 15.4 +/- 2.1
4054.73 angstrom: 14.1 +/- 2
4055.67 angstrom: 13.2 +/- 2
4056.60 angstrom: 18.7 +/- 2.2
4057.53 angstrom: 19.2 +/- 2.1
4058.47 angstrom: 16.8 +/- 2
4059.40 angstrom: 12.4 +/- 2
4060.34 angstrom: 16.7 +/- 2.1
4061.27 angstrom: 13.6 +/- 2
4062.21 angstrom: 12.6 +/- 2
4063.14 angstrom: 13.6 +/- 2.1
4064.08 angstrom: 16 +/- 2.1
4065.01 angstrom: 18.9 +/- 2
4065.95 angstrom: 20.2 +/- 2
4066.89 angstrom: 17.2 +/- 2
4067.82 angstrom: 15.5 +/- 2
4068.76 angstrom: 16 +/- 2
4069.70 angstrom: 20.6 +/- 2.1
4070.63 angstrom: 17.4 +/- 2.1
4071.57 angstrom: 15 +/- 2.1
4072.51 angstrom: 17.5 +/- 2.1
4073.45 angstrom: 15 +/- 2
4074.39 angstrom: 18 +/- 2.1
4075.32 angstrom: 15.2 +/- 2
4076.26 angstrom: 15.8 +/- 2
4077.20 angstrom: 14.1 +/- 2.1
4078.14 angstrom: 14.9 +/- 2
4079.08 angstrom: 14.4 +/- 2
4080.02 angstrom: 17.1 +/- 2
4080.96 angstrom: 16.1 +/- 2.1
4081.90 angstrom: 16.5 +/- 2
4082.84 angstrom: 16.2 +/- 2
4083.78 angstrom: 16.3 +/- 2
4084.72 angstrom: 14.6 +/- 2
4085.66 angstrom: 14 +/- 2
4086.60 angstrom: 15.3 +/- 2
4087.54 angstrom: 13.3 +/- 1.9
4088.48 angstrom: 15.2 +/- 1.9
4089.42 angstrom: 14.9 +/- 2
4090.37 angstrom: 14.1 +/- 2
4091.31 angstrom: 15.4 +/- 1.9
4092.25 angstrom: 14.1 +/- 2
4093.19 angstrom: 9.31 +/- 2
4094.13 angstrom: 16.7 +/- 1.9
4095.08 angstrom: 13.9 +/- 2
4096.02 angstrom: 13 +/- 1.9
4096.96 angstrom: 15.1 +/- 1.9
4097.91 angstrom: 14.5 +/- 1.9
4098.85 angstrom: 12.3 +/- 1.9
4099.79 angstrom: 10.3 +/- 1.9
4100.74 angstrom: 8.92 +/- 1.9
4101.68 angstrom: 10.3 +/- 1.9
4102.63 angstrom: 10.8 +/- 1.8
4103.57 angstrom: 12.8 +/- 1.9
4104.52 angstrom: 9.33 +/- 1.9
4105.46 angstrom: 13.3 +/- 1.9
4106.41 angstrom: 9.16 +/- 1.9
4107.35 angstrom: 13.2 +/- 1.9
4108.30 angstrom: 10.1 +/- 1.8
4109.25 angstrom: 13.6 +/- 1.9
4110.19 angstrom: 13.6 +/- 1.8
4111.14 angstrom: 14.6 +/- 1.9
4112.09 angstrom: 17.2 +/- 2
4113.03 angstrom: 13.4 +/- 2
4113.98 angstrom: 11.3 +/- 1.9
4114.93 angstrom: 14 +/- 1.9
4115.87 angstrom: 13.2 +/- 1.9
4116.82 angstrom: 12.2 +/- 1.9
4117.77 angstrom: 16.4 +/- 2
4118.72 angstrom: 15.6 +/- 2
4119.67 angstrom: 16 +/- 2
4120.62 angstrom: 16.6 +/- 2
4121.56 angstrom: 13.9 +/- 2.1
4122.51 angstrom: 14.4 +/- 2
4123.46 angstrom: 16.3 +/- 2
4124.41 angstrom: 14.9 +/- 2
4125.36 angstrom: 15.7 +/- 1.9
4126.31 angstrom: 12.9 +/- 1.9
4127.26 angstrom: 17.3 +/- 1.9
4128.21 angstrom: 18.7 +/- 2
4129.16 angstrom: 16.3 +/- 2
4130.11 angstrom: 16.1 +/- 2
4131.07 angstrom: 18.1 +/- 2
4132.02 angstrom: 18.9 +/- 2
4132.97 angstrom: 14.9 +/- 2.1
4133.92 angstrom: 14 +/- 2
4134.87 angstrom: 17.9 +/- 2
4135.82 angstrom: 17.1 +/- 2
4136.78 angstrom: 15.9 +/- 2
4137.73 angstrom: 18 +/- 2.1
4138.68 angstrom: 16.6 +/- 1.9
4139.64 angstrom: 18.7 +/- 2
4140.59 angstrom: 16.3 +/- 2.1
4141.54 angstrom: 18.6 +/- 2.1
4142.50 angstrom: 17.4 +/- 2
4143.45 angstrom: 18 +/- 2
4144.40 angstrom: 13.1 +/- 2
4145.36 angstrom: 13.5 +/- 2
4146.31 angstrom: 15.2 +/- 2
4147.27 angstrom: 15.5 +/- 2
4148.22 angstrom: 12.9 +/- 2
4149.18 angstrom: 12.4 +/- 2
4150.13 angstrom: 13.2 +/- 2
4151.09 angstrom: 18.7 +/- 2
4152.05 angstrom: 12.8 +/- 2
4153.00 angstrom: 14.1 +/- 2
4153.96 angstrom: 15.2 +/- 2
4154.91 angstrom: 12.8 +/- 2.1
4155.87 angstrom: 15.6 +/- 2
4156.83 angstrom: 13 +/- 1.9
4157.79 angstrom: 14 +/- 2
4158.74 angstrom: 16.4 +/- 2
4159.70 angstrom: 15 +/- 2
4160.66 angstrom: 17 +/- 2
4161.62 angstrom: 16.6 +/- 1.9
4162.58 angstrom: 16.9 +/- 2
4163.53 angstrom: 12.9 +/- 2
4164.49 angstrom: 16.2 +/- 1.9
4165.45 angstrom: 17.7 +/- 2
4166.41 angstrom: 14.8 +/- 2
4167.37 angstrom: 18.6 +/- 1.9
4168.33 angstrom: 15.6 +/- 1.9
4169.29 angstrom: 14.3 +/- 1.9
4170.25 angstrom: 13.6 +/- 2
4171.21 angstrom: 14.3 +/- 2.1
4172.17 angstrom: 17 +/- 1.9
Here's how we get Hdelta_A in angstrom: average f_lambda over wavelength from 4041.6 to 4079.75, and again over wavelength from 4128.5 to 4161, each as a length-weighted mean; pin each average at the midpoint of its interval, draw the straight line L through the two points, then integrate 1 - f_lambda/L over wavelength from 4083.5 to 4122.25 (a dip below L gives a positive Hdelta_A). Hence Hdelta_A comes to 6.0 angstrom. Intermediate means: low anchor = 16.2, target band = 13.5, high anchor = 15.7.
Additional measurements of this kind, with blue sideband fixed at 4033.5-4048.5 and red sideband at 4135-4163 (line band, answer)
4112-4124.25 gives 0.98 angstrom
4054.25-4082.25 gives 0.44 angstrom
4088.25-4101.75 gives 2.37 angstrom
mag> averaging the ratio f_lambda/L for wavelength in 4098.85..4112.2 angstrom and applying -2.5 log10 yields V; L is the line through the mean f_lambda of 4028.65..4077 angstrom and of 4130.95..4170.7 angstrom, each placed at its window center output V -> 0.33 mag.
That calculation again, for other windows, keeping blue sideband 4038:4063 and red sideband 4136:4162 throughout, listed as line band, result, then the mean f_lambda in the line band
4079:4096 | 0.070 mag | 14.8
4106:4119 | 0.170 mag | 13.4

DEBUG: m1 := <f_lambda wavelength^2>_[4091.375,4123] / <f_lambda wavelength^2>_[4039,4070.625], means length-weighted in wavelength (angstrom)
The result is 0.83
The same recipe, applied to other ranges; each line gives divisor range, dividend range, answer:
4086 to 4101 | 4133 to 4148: 1.23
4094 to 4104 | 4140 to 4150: 1.25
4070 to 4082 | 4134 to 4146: 1.08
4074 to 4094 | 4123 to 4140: 1.13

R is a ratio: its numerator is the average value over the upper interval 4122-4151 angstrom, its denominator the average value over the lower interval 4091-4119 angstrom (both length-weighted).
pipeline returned 1.24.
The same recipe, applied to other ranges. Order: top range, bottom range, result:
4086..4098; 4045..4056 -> 0.90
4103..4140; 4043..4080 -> 0.93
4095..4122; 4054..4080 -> 0.81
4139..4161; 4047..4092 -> 0.96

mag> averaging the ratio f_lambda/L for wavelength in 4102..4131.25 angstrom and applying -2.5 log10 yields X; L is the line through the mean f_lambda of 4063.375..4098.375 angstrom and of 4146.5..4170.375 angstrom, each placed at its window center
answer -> 0.086 mag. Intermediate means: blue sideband 15.6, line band 14.2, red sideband 15.1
